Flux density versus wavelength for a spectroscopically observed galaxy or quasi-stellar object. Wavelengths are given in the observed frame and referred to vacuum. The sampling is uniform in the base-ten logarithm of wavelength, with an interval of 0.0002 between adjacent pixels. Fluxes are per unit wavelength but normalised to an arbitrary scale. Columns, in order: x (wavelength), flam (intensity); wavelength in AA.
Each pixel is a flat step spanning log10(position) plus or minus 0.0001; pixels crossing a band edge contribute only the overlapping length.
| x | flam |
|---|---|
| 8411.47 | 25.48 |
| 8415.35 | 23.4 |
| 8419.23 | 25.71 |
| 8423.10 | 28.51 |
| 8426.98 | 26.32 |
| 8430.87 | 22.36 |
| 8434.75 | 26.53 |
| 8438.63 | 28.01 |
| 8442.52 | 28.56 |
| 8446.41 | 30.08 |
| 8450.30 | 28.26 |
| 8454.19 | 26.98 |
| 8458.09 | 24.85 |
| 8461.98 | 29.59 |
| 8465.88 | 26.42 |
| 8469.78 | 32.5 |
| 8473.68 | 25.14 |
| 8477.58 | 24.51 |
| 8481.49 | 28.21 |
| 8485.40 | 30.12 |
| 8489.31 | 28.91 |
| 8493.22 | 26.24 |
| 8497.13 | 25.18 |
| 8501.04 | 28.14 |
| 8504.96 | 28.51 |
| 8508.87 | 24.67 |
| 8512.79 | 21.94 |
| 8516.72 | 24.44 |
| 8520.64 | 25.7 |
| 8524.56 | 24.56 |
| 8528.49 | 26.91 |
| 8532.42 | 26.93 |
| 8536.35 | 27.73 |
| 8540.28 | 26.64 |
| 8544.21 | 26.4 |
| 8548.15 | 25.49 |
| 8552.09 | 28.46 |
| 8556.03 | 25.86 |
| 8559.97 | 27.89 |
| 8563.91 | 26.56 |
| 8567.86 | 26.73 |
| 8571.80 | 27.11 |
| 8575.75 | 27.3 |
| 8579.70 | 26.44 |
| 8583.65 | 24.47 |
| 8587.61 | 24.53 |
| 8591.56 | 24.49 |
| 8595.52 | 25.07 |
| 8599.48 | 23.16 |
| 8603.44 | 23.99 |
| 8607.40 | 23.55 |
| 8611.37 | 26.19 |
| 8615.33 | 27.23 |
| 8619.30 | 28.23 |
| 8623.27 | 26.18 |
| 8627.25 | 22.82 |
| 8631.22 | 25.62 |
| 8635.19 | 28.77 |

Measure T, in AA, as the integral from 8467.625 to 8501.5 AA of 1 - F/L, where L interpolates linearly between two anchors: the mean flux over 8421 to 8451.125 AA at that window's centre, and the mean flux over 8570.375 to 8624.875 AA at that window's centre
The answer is -1.1 AA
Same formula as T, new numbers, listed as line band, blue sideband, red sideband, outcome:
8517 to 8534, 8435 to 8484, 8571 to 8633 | 0.5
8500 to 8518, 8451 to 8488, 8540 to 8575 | 1.2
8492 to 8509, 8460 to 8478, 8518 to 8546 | 0.2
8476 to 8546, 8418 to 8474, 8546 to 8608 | 0.4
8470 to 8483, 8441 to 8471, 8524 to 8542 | 0.5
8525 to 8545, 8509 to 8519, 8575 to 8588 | -2.1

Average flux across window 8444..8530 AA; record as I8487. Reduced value 26.9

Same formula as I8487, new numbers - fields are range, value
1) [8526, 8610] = 26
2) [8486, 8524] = 26.1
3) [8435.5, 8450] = 28.6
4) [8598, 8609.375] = 23.6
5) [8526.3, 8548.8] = 26.7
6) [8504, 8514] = 24.9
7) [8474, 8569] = 26.5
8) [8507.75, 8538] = 25.4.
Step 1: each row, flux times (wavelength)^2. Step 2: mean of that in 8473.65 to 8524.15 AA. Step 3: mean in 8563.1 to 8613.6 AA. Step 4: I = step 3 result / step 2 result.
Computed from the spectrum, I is 1.0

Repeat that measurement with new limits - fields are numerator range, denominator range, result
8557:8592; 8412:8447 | 1.03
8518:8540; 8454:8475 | 0.97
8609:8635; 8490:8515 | 1.04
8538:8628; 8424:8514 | 0.98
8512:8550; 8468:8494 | 0.93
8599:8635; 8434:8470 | 0.95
